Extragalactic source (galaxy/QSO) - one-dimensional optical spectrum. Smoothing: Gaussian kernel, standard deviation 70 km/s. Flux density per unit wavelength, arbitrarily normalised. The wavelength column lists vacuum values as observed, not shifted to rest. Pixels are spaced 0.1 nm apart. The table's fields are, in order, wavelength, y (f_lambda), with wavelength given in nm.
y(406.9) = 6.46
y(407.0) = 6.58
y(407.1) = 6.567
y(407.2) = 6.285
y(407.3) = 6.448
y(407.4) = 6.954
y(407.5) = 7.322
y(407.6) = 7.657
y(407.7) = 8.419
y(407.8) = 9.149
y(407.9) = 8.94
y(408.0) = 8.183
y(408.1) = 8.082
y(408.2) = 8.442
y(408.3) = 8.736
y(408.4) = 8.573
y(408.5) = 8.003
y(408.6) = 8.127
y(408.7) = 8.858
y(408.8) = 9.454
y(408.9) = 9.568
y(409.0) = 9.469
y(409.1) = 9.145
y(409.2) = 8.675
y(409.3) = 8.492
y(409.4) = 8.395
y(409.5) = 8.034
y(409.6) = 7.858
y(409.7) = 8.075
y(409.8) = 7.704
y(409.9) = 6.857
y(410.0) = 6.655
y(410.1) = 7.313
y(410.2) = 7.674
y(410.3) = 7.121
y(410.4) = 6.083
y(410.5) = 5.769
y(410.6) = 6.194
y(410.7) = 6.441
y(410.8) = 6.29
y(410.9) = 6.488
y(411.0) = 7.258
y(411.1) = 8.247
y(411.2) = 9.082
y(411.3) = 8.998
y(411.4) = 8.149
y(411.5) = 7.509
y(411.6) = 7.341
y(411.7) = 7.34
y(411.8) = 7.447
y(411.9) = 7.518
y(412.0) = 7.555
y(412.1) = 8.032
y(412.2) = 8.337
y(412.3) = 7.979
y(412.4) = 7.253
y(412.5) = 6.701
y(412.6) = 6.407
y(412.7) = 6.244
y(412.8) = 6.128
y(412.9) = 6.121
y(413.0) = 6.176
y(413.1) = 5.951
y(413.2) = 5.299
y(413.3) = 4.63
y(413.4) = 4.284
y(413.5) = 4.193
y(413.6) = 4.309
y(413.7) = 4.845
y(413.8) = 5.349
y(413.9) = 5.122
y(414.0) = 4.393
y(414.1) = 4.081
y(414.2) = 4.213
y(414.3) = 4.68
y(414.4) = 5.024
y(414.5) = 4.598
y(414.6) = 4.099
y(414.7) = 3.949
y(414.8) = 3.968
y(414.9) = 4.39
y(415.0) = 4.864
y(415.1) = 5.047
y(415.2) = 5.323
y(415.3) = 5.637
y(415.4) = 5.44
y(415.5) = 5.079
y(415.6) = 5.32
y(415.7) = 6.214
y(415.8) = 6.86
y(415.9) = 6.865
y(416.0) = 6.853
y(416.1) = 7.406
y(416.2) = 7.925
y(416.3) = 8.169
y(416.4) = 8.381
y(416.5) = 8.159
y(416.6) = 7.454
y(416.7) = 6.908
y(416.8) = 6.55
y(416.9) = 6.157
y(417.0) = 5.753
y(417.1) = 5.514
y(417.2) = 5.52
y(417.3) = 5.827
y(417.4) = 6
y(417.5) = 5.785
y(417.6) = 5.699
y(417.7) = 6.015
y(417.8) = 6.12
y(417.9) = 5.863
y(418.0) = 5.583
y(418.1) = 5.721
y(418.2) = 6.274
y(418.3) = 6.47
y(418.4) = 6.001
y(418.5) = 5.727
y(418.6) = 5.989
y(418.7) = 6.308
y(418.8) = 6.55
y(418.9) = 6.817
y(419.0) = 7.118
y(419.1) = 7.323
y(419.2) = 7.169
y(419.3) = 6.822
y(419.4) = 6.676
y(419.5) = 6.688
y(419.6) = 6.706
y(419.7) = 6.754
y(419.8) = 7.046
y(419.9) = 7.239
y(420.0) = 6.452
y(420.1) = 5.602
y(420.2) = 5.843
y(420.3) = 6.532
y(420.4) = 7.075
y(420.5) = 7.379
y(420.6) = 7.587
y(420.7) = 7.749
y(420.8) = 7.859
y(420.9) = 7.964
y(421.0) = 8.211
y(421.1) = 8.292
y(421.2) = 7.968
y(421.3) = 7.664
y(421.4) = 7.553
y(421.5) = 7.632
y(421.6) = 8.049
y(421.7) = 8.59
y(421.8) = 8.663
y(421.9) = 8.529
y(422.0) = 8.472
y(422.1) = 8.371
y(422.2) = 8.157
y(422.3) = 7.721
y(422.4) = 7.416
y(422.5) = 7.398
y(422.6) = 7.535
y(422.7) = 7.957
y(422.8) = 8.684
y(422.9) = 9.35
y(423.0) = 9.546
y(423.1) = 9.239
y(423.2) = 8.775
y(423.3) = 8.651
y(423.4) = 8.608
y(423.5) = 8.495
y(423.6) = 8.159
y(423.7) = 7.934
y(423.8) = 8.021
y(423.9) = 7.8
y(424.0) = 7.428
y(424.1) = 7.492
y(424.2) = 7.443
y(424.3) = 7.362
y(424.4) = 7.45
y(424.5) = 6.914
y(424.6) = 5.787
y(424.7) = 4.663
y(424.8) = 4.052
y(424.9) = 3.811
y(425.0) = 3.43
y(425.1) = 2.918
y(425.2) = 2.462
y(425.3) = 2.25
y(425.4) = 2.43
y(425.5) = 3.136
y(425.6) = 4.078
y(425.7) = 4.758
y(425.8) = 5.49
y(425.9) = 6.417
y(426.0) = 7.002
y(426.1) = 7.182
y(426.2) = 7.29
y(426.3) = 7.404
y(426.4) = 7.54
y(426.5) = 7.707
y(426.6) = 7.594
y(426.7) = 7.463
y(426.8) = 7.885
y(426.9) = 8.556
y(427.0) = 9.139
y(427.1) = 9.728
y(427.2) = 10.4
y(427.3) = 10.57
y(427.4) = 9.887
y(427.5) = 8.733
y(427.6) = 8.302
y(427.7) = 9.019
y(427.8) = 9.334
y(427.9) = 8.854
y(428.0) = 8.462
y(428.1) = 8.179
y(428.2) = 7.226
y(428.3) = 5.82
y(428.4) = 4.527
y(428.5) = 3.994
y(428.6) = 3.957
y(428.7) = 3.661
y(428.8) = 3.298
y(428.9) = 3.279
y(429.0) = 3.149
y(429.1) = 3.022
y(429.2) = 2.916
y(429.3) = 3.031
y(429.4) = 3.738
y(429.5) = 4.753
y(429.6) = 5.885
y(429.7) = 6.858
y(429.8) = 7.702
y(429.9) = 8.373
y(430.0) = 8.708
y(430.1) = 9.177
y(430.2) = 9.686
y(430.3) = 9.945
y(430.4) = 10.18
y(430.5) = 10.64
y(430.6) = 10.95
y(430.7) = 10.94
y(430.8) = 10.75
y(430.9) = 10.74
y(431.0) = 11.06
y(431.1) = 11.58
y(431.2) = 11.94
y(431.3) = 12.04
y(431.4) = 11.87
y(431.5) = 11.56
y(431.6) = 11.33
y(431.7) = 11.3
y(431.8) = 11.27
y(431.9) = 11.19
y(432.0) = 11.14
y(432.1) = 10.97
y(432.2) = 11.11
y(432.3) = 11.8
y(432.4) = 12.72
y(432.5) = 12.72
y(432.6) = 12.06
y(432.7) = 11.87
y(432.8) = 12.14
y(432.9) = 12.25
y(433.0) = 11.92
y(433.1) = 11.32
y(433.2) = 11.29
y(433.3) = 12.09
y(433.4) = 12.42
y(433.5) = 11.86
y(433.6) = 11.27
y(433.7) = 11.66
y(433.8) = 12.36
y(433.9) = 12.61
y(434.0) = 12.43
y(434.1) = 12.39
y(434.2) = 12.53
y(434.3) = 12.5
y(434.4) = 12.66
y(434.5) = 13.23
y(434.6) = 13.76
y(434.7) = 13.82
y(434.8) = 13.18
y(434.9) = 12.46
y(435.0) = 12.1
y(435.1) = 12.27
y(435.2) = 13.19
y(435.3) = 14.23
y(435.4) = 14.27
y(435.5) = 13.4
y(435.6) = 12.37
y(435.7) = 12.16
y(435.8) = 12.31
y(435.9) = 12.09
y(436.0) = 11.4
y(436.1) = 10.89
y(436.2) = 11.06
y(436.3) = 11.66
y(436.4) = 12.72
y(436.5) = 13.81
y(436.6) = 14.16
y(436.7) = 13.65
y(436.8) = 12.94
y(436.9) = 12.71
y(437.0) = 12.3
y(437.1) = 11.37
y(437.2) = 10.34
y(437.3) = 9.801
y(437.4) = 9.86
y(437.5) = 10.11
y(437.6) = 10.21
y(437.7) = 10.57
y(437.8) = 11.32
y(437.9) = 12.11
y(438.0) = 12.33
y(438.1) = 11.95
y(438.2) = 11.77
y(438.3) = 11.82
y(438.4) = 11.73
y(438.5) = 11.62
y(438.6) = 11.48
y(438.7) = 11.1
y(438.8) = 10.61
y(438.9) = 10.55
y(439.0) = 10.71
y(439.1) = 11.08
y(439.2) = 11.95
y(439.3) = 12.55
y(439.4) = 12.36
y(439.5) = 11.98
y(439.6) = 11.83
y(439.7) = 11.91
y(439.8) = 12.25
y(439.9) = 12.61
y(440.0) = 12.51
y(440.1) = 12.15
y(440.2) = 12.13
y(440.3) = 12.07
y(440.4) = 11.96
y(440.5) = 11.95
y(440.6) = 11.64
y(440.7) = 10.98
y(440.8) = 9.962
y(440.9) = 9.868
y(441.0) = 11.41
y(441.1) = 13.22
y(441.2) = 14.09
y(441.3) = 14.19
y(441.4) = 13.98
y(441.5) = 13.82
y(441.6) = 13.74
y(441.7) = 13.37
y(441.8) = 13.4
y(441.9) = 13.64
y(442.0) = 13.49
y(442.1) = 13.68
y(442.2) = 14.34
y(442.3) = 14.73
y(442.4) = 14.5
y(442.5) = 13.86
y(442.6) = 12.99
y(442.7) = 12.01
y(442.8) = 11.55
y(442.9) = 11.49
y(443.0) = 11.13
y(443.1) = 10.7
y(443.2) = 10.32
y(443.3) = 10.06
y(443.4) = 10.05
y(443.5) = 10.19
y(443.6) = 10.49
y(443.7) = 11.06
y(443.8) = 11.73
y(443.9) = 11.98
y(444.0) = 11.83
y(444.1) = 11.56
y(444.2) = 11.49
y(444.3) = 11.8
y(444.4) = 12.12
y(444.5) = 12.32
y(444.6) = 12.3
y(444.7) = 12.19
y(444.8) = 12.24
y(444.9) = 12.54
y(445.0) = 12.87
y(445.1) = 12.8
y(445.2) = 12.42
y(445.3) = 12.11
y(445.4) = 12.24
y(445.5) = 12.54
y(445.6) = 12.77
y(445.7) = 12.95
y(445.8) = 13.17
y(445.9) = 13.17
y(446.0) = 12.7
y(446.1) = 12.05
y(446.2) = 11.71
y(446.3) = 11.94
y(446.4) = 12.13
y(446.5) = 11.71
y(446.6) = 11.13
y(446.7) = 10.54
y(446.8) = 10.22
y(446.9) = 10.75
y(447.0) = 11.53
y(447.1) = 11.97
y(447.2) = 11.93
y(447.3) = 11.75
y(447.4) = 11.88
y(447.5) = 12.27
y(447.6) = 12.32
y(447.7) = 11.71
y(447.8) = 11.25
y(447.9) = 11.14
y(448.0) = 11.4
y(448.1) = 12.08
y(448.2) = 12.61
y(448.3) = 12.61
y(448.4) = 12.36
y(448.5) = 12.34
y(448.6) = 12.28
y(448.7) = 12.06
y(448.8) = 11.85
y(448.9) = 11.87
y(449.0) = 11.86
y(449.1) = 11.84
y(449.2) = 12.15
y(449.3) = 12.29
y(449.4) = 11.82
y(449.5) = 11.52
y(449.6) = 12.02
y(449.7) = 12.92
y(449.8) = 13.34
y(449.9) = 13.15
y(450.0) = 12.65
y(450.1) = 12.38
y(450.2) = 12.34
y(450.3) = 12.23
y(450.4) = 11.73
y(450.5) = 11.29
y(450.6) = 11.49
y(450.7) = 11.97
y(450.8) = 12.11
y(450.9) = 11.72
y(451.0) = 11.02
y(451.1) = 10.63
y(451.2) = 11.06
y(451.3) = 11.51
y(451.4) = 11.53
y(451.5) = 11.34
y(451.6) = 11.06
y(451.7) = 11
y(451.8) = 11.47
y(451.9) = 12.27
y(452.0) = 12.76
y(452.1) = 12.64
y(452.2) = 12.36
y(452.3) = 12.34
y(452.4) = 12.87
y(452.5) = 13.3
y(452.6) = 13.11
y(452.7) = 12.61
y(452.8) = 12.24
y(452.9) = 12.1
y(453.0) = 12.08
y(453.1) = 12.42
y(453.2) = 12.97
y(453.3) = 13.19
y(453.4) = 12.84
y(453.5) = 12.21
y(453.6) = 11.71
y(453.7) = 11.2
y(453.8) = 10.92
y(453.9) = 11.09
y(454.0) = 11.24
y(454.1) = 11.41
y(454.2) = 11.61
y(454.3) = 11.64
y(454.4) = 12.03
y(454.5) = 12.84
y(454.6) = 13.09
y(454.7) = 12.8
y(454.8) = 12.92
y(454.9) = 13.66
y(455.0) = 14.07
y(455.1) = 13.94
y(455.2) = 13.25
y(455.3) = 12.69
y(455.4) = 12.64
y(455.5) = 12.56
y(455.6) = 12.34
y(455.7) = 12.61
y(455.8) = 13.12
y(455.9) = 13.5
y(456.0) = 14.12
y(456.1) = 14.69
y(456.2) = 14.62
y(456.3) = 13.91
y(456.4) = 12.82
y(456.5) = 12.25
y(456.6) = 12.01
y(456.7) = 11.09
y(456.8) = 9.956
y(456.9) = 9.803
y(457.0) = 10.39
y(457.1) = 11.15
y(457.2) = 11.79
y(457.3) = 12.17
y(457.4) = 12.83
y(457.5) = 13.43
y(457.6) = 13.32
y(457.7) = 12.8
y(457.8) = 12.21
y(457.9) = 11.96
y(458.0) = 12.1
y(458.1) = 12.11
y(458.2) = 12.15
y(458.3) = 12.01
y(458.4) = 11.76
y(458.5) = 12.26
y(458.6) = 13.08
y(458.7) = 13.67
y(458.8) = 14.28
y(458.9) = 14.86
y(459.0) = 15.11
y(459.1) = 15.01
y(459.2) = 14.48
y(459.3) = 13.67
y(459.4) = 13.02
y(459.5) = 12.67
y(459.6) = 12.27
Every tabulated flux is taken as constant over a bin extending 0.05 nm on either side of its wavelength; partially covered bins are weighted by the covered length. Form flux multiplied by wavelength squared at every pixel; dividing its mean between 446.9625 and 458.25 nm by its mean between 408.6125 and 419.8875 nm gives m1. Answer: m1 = 2.23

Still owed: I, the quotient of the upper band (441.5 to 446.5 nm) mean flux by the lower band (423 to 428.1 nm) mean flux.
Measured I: 1.7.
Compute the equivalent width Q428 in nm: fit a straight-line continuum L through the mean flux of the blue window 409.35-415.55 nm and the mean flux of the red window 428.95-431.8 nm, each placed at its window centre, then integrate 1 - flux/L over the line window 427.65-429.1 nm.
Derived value 0.45 nm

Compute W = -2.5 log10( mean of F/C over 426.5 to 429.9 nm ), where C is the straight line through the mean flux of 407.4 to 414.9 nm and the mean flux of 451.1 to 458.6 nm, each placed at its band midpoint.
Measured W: 0.33 mag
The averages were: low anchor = 6.94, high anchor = 12.3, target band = 6.68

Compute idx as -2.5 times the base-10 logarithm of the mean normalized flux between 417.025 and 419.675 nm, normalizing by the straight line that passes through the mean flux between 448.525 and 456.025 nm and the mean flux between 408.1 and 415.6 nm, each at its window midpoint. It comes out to 0.21 mag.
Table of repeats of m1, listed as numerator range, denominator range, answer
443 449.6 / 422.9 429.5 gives 1.99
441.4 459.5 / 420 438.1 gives 1.48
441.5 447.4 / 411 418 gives 2.27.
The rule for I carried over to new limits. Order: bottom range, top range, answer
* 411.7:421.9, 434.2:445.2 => 1.91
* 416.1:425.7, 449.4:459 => 1.81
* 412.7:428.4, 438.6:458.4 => 1.82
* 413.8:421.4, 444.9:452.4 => 1.91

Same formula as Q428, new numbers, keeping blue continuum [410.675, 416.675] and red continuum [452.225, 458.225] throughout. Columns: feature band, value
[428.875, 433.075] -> -0.339 nm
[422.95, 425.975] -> 0.631 nm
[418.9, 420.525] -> 0.082 nm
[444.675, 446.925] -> -0.226 nm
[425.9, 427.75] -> -0.035 nm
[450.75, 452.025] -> 0.043 nm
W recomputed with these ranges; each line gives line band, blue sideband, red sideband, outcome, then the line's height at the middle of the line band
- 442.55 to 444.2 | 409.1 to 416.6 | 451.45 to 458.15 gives -0.04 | 10.8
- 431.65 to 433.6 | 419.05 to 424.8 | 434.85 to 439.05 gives -0.11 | 10.7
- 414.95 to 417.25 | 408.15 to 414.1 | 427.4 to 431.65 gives 0.15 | 7.33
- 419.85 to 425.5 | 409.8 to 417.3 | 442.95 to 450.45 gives 0.10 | 7.82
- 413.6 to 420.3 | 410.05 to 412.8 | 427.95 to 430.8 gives 0.18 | 7.05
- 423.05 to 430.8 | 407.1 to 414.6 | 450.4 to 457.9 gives 0.29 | 8.98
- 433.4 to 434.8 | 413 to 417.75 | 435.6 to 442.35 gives -0.17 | 10.8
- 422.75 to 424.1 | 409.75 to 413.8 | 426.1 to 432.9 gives -0.06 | 8.01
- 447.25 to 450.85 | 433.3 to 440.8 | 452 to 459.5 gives 0.03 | 12.4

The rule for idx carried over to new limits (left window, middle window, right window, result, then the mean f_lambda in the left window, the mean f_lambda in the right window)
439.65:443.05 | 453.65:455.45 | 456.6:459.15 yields 0.01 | 12.7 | 12.4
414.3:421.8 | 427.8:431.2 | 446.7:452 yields 0.17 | 6.49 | 11.8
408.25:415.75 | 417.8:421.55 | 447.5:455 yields 0.12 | 6.62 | 12.1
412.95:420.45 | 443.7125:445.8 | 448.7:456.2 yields -0.12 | 5.93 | 12.3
